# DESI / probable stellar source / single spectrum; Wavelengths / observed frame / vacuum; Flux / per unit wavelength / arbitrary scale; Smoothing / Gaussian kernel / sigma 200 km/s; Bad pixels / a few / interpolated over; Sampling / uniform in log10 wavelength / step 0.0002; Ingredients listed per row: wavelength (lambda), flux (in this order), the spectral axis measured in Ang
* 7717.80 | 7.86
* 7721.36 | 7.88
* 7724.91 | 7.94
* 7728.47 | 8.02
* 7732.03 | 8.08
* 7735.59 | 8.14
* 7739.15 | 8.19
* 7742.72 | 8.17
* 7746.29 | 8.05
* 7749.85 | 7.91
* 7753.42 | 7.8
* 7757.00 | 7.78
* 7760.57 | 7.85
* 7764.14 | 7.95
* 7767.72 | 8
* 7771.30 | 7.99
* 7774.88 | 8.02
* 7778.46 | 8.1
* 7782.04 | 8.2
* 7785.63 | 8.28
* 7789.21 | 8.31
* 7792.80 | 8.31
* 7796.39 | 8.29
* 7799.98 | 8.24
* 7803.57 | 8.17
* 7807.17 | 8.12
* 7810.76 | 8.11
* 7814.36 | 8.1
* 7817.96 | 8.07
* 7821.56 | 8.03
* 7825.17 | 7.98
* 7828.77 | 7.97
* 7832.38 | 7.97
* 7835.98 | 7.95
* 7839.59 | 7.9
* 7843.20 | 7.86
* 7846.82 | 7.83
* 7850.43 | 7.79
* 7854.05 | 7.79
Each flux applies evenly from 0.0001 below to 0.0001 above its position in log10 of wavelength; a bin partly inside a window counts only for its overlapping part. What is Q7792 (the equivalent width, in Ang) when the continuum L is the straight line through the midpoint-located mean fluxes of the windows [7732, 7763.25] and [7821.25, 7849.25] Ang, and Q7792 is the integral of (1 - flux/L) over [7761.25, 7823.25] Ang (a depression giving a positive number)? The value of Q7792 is -1.3 Ang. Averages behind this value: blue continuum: 7.99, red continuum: 7.93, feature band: 8.13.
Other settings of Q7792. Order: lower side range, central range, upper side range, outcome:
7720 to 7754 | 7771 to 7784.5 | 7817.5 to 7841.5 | -0.2 Ang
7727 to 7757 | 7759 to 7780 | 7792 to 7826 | 0.2 Ang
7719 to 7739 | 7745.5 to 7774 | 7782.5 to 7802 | 0.8 Ang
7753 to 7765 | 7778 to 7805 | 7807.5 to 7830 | -1.0 Ang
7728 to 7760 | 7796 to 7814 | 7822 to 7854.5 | -0.5 Ang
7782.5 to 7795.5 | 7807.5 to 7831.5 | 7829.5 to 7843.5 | 0.0 Ang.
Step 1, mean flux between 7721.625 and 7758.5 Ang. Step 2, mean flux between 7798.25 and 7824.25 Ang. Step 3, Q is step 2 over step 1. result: 1.0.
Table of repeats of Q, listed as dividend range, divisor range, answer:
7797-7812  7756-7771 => 1.03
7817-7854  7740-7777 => 1.00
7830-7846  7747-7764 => 1.01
